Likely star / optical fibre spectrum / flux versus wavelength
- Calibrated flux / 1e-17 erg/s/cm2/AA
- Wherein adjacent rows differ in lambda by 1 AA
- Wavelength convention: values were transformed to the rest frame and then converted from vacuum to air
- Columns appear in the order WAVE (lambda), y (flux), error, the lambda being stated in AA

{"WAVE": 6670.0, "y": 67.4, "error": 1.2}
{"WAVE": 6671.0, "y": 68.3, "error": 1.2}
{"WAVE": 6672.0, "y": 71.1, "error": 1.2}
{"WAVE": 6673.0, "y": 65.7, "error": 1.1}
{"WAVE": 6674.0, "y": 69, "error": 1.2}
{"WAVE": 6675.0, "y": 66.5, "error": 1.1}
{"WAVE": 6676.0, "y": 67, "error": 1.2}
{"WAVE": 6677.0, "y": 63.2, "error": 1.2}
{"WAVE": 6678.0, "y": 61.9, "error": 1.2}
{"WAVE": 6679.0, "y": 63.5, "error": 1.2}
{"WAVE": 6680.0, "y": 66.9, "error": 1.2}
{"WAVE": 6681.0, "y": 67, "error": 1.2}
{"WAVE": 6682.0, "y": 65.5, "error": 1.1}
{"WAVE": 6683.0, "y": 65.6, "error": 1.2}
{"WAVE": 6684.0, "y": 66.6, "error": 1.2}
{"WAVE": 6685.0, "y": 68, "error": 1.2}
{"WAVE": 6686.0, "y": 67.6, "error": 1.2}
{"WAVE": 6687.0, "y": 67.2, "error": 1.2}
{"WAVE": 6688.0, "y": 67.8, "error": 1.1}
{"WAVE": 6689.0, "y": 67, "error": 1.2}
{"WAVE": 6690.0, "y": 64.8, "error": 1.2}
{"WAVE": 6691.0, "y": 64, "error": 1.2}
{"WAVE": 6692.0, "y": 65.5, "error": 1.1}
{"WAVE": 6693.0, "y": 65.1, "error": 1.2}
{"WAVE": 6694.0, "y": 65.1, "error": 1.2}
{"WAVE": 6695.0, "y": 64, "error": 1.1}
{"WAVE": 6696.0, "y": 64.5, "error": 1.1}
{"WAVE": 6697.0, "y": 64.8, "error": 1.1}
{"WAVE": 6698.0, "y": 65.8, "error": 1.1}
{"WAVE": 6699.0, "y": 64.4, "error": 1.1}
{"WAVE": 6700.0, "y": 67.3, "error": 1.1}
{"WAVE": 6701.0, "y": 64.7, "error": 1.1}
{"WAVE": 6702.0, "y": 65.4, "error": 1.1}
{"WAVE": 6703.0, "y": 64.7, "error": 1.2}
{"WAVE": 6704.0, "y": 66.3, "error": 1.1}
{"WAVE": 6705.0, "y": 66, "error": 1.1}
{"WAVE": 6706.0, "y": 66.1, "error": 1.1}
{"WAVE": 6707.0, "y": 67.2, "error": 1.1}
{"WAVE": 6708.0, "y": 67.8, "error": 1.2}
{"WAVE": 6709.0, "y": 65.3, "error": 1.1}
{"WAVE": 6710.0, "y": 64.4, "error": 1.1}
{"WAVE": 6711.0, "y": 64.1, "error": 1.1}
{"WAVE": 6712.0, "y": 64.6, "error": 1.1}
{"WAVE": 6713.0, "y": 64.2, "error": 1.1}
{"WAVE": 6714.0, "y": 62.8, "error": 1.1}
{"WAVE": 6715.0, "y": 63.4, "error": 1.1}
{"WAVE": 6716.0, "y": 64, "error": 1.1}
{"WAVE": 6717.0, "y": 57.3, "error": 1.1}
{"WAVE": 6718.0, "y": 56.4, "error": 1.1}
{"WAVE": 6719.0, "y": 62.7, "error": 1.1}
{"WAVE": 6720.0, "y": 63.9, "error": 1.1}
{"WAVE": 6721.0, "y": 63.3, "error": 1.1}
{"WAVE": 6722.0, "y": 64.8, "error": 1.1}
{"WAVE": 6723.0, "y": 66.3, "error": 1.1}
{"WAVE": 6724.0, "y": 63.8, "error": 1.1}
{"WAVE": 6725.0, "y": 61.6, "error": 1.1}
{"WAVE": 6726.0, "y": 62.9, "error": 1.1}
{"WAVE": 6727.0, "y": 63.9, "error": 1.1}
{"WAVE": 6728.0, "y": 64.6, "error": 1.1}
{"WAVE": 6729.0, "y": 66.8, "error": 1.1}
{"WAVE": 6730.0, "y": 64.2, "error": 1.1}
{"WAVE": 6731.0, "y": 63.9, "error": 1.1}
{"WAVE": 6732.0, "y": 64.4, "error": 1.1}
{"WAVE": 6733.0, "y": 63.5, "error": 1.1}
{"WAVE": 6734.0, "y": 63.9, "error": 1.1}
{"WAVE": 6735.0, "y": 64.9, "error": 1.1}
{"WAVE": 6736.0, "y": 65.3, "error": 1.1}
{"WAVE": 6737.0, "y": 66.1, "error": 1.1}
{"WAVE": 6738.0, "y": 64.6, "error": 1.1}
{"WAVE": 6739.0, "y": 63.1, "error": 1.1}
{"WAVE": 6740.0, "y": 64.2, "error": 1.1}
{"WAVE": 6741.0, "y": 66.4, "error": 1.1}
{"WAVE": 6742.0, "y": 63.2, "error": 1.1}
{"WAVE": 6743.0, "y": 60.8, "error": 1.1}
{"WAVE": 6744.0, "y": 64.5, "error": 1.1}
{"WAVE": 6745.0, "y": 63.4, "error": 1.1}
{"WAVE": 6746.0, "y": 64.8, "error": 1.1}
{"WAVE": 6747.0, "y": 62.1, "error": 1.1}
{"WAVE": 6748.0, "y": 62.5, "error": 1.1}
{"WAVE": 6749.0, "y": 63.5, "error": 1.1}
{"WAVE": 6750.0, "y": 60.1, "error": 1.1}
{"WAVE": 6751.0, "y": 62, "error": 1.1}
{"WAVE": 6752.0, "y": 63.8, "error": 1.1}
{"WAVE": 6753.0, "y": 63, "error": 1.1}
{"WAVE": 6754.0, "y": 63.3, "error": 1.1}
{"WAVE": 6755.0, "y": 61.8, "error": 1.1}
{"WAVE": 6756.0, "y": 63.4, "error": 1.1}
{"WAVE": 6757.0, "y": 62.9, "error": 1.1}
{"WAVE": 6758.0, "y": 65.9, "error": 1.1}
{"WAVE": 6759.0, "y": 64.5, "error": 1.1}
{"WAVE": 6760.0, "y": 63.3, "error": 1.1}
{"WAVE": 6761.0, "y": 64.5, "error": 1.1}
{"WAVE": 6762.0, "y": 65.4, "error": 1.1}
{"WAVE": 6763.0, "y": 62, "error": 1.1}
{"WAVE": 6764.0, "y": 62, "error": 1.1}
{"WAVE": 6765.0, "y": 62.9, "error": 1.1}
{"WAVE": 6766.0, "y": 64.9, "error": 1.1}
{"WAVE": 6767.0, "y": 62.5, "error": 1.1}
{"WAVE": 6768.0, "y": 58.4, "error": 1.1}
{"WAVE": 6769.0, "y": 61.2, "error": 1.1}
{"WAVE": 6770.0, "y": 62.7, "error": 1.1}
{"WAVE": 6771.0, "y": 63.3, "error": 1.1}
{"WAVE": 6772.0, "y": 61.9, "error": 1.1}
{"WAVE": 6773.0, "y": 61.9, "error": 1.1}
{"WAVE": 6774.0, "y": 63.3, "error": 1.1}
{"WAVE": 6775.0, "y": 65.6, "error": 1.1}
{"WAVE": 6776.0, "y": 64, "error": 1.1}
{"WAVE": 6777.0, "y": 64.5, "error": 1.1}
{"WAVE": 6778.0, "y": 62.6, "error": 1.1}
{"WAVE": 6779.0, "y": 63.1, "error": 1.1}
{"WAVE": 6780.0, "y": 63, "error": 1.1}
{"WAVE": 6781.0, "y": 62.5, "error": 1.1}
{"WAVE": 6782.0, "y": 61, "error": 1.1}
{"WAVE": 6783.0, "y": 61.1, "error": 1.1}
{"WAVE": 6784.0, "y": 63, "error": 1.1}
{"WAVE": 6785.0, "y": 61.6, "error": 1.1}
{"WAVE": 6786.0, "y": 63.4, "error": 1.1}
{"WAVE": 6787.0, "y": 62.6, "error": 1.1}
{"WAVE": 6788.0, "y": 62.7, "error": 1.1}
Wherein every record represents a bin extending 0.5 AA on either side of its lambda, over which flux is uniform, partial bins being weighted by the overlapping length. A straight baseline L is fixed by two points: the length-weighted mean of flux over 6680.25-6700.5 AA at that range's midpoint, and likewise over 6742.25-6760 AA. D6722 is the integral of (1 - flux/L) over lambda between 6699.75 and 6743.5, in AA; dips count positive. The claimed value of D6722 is 0.2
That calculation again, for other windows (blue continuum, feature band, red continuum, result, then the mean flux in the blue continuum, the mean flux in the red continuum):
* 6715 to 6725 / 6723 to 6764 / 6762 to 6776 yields -0.75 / 62.5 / 62.7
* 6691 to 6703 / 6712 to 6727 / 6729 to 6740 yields 0.45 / 65.1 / 64.5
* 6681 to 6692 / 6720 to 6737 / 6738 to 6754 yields -0.04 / 66.4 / 63.2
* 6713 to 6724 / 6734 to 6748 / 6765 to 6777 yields -0.30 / 62.6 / 62.8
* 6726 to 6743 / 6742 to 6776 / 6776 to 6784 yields 0.25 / 64.4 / 62.7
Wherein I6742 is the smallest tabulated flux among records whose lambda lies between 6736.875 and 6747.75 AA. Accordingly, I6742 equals 60.8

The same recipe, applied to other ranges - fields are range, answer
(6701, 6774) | 56.4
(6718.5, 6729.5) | 61.6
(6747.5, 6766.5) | 60.1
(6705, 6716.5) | 62.8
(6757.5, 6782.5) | 58.4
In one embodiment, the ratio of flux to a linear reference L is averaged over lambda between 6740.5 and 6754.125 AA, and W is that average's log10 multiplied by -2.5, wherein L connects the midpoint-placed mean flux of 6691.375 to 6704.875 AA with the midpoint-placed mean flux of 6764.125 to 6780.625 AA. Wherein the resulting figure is 0.01 mag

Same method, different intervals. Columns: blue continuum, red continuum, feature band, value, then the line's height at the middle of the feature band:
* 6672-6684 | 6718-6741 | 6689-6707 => -0.002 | 65.2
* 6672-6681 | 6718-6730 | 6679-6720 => -0.003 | 64.8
